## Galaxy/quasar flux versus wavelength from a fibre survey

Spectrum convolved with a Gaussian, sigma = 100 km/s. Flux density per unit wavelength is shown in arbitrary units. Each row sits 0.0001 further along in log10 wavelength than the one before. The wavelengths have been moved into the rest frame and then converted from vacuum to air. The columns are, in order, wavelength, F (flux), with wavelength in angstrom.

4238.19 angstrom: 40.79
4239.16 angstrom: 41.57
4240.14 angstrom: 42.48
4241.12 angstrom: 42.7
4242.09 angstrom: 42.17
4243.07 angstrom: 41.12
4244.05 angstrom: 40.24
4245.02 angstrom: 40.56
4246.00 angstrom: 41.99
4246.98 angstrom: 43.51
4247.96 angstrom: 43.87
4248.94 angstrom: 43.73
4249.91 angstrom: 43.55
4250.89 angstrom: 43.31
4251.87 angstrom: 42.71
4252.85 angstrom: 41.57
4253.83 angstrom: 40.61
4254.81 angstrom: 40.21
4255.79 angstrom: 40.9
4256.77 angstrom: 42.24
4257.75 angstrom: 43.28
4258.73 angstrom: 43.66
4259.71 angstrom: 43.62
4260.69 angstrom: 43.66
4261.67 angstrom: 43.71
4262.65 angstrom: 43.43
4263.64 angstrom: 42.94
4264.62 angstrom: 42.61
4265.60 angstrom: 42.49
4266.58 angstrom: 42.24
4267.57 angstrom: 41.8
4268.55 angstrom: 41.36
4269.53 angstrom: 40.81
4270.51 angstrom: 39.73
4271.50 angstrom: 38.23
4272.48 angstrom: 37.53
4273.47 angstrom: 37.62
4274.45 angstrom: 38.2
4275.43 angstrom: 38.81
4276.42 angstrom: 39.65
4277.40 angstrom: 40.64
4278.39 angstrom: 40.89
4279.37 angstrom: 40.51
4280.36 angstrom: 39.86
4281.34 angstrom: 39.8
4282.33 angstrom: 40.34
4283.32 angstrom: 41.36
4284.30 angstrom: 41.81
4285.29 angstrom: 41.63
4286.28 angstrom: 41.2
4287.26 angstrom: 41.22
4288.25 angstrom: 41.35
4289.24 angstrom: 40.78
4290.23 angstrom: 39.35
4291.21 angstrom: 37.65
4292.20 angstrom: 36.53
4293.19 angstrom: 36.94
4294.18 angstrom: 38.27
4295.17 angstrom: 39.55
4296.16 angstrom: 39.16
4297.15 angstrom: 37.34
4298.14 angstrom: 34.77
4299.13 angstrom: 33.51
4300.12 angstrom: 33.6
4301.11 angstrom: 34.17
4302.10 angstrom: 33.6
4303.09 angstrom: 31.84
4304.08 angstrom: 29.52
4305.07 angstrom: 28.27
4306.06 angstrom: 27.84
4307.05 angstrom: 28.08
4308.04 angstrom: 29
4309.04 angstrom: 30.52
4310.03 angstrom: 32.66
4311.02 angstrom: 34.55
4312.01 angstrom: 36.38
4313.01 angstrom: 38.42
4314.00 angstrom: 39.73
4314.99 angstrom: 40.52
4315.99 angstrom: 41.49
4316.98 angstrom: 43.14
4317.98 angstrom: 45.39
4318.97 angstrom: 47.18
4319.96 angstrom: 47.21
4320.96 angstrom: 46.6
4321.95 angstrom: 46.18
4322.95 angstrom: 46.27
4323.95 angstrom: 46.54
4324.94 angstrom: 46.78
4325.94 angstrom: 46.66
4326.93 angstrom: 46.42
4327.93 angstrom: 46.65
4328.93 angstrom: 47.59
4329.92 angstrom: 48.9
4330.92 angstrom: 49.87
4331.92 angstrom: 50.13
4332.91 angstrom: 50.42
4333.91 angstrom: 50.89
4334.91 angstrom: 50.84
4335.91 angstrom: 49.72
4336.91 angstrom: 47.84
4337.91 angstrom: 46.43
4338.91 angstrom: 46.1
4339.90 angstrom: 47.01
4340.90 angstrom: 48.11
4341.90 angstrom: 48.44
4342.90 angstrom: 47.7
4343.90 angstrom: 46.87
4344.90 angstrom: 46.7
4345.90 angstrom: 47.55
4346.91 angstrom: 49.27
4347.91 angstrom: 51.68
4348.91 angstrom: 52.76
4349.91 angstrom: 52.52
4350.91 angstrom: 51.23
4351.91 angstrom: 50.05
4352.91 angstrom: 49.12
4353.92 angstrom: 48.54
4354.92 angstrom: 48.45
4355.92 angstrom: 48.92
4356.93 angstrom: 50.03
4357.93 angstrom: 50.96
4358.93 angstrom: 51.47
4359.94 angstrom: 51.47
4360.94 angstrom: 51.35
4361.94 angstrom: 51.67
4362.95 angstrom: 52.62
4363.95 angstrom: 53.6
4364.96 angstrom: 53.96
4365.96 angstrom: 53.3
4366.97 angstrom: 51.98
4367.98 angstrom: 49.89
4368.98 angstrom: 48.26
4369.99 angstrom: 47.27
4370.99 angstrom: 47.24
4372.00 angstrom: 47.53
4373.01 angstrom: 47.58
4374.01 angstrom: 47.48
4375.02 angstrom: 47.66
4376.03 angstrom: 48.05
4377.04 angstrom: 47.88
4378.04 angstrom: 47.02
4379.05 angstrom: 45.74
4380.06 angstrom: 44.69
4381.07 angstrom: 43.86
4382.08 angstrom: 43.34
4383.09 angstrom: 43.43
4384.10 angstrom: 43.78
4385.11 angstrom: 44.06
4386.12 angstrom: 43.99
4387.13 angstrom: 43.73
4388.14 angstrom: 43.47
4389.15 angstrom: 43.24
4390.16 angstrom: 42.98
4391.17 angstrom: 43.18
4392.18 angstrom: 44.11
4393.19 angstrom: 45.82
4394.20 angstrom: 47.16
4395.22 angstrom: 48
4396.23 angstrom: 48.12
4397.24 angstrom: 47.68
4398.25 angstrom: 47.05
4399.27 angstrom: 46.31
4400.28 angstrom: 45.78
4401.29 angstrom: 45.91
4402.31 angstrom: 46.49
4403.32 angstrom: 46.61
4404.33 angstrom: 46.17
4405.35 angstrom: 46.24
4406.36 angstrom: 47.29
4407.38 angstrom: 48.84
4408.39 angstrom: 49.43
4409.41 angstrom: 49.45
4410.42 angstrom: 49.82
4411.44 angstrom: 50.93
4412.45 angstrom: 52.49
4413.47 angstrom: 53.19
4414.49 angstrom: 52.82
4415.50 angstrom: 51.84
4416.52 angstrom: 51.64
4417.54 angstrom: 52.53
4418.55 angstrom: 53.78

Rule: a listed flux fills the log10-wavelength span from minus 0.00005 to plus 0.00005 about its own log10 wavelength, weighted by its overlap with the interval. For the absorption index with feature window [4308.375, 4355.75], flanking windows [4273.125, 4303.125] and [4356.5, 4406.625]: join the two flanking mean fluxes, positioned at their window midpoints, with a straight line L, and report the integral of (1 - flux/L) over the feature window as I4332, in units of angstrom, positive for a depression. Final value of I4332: -3.9 angstrom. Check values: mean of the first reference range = 38.6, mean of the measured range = 46.2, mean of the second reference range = 47.3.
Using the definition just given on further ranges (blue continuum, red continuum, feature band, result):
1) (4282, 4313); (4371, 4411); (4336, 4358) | -4.03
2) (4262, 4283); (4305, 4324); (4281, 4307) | 1.88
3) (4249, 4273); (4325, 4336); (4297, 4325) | 5.65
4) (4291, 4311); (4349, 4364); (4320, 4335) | -2.20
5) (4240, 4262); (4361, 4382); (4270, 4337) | 7.25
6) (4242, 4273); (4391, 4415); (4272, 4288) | 1.05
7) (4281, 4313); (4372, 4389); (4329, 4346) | -3.32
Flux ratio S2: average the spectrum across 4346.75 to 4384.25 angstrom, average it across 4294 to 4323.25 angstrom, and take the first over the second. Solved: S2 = 1.3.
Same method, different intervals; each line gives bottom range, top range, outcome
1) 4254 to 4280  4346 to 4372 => 1.23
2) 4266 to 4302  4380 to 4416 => 1.20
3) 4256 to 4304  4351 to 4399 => 1.20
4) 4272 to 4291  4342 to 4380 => 1.24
